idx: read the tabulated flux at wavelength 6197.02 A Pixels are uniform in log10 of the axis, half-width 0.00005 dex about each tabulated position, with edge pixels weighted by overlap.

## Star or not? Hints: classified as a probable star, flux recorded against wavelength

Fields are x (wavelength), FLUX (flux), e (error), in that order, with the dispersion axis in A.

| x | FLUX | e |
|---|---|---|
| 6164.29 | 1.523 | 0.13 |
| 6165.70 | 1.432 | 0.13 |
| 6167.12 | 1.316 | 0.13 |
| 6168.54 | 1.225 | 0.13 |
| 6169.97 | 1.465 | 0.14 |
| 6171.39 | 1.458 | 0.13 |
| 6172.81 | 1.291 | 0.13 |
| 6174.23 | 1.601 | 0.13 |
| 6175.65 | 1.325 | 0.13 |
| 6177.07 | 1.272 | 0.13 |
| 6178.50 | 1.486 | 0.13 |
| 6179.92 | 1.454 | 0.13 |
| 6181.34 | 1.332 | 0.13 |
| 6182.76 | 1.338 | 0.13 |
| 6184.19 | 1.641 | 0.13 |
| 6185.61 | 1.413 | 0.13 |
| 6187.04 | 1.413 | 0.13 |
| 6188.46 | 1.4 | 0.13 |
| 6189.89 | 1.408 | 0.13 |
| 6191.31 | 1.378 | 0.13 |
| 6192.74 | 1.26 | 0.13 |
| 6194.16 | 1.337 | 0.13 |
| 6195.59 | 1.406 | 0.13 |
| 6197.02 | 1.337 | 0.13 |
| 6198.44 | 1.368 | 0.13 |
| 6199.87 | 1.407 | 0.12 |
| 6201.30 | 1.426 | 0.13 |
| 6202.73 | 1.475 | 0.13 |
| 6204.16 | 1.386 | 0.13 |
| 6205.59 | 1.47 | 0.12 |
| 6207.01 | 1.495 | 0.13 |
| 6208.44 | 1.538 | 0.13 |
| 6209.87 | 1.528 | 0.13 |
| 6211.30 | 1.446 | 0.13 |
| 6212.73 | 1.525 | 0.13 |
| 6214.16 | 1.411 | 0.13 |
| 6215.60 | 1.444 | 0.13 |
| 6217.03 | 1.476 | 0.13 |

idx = 1.337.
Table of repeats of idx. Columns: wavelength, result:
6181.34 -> 1.332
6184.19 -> 1.641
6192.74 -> 1.26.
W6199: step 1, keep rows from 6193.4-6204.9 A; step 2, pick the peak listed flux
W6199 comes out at 1.475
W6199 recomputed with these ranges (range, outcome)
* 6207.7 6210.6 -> 1.538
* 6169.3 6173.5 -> 1.465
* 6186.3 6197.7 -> 1.413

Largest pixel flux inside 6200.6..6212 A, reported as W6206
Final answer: 1.538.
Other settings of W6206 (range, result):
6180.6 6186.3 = 1.641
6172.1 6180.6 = 1.601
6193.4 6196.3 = 1.406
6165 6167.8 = 1.432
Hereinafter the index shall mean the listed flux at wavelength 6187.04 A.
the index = 1.413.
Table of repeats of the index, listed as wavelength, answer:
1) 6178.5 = 1.486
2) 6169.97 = 1.465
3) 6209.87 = 1.528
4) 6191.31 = 1.378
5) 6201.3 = 1.426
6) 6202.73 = 1.475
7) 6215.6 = 1.444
